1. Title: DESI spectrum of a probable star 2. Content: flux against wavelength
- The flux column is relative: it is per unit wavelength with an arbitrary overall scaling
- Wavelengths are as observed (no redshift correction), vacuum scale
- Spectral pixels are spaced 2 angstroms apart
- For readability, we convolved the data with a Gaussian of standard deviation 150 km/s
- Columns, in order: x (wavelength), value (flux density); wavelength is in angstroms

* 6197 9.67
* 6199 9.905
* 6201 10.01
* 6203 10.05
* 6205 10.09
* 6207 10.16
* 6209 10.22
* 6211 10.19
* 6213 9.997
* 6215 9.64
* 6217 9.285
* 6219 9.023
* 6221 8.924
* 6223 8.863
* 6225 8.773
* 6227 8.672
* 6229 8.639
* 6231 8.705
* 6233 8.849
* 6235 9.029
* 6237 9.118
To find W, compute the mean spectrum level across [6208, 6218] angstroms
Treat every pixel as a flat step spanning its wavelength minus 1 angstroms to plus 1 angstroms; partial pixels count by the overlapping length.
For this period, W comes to 9.87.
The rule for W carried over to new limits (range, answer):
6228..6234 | 8.73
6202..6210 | 10.1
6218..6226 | 8.9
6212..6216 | 9.82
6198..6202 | 9.96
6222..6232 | 8.73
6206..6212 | 10.2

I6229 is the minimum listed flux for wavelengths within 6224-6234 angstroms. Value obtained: 8.639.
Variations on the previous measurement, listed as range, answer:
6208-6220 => 9.023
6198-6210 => 9.905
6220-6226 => 8.773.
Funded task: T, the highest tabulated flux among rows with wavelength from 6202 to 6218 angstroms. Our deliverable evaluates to 10.22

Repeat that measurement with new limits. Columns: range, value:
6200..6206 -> 10.09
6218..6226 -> 9.023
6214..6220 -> 9.64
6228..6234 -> 8.849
